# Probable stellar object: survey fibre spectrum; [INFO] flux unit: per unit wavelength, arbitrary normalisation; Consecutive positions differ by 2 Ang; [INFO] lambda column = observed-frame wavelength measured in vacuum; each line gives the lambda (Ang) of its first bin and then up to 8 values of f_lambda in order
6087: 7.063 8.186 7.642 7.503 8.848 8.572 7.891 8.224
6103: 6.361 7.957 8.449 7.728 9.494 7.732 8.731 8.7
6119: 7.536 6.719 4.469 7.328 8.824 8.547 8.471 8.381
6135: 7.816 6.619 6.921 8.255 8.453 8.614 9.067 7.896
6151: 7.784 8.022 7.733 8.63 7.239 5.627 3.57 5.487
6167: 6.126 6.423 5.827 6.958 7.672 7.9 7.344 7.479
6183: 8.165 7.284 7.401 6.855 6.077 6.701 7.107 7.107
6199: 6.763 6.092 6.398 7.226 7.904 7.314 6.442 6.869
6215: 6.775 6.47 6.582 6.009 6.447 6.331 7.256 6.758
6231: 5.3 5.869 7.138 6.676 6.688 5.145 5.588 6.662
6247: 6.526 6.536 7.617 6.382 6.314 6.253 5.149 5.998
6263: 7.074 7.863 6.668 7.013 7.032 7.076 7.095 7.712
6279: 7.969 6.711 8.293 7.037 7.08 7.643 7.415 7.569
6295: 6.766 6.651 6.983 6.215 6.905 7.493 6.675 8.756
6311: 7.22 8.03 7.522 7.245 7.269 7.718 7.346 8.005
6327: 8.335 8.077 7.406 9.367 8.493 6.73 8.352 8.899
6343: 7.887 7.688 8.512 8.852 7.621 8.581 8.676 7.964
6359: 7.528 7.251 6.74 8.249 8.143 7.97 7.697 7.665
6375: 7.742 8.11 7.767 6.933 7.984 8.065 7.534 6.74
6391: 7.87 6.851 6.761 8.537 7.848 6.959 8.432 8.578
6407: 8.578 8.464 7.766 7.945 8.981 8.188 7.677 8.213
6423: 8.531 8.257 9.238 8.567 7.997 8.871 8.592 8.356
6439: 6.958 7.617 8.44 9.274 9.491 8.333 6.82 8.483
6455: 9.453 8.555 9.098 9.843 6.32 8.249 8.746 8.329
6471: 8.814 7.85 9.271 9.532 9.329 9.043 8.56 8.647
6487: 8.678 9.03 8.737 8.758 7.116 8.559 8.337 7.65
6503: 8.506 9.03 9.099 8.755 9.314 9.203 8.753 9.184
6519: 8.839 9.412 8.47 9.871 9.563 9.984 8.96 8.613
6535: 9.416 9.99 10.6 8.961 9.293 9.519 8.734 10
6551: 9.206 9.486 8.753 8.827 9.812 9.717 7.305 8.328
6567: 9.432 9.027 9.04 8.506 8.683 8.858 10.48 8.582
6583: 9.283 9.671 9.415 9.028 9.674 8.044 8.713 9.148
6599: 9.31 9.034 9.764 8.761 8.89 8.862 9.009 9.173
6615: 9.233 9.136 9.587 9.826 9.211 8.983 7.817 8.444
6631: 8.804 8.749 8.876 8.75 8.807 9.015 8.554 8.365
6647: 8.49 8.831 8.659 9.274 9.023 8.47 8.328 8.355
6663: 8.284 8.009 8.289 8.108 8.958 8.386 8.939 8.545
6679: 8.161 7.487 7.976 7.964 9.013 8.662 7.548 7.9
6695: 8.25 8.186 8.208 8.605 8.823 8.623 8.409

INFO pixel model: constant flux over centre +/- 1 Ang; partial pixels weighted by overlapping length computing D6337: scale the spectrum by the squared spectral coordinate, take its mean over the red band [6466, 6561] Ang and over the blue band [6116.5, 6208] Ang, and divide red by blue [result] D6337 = 1.39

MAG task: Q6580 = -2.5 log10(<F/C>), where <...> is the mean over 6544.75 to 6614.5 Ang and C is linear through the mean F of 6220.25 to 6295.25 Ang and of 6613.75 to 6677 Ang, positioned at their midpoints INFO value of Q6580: -0.09 mag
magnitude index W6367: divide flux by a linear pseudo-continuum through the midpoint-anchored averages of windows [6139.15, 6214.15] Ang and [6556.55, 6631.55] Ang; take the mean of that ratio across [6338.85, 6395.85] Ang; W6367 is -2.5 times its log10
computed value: 0.03 mag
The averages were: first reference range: 7.13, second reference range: 9.04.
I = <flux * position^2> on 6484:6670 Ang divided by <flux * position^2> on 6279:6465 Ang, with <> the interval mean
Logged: 1.20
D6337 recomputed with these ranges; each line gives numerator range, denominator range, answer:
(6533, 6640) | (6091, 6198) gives 1.40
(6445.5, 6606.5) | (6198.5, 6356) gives 1.35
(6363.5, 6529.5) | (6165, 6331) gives 1.28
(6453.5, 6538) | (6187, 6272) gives 1.46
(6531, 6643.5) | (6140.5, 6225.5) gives 1.47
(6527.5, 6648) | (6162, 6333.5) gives 1.46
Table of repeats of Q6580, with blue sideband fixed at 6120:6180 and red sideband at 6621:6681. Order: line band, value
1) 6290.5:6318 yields 0.066 mag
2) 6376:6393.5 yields 0.049 mag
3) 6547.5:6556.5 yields -0.117 mag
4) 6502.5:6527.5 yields -0.104 mag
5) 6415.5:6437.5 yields -0.054 mag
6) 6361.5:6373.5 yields 0.019 mag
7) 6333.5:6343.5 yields -0.049 mag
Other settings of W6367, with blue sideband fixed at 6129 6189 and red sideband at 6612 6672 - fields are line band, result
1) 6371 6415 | 0.03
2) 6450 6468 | -0.02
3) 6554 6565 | -0.04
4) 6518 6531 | -0.11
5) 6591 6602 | -0.04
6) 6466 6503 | -0.04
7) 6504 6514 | -0.09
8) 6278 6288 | 0.04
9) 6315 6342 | -0.01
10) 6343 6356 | -0.05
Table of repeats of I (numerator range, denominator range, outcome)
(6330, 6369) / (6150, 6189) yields 1.22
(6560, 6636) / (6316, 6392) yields 1.23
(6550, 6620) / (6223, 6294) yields 1.48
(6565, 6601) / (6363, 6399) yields 1.26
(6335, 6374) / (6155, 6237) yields 1.24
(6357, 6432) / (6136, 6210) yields 1.19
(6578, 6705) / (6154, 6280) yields 1.48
